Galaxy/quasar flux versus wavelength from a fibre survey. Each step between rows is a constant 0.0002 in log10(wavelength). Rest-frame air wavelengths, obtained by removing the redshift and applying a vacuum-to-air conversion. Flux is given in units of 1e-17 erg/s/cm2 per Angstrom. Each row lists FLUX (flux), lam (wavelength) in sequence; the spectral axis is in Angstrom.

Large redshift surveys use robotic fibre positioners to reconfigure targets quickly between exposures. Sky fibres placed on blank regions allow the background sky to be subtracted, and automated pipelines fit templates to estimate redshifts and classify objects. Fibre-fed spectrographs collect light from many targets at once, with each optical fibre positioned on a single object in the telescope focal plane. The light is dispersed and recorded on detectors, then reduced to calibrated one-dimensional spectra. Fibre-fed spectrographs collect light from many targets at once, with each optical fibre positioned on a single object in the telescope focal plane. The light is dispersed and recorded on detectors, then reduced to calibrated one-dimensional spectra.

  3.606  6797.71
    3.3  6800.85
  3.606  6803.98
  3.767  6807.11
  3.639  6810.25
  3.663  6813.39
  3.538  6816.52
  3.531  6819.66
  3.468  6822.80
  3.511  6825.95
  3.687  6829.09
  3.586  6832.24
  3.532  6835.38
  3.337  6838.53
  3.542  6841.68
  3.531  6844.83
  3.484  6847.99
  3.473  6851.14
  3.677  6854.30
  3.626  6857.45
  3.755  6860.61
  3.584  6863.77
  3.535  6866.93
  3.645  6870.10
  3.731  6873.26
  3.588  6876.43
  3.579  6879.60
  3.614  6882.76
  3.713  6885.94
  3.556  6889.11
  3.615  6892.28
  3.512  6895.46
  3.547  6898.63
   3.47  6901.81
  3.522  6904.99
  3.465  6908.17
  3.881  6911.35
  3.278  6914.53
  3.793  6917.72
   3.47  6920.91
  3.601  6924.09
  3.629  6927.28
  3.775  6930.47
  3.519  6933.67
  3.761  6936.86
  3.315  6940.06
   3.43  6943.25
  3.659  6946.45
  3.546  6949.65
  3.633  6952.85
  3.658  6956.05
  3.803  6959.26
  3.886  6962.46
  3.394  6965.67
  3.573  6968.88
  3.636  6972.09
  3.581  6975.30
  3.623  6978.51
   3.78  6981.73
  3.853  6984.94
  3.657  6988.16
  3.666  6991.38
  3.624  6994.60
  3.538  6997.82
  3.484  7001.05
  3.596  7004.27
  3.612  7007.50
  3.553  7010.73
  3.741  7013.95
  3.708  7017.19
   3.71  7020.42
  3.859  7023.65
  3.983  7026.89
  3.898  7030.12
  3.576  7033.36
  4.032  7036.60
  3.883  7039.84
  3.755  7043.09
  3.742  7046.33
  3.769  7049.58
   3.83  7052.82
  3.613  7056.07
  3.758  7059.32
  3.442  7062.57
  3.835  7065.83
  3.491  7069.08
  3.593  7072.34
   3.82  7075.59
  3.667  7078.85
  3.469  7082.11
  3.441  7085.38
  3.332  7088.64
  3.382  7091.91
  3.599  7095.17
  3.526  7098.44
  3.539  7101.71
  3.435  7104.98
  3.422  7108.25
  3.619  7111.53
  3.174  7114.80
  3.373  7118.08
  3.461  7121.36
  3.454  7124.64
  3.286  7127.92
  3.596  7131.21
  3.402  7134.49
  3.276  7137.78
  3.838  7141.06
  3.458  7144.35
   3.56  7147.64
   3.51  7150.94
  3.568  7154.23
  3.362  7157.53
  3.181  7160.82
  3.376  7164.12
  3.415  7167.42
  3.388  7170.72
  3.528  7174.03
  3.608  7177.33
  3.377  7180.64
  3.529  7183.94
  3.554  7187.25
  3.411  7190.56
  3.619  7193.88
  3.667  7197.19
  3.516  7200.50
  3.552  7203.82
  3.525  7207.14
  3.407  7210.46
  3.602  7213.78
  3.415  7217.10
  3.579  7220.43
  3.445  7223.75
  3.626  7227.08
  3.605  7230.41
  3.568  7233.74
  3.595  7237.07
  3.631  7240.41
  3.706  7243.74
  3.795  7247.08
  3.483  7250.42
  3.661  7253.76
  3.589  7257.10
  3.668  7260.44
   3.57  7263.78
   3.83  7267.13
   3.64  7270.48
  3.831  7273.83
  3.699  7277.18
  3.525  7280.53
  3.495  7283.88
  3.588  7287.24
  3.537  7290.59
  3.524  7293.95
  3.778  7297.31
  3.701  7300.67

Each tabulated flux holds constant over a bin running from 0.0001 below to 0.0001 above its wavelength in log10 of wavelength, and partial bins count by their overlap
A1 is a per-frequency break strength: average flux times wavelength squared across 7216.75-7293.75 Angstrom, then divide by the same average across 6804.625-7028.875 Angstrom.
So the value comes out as 1.10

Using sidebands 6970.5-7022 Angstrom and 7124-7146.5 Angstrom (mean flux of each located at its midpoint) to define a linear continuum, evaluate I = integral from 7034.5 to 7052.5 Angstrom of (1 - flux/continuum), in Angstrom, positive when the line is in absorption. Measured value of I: -1.2 Angstrom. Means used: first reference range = 3.65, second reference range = 3.48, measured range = 3.83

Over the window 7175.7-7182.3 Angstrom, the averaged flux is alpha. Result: 3.49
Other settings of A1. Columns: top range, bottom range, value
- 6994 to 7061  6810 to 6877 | 1.10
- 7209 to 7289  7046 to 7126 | 1.06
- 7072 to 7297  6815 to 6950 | 1.08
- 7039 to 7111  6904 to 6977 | 1.04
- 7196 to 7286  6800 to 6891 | 1.12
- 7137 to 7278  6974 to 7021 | 1.03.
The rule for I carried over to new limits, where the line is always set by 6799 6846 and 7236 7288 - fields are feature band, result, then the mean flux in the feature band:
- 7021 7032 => -0.9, 3.89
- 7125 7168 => 2.0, 3.45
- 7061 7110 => 1.0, 3.53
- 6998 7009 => 0.1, 3.56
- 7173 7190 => 0.5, 3.51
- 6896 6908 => 0.2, 3.51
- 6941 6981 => -0.4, 3.62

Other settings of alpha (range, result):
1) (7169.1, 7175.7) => 3.46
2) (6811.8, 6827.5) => 3.54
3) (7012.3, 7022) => 3.72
